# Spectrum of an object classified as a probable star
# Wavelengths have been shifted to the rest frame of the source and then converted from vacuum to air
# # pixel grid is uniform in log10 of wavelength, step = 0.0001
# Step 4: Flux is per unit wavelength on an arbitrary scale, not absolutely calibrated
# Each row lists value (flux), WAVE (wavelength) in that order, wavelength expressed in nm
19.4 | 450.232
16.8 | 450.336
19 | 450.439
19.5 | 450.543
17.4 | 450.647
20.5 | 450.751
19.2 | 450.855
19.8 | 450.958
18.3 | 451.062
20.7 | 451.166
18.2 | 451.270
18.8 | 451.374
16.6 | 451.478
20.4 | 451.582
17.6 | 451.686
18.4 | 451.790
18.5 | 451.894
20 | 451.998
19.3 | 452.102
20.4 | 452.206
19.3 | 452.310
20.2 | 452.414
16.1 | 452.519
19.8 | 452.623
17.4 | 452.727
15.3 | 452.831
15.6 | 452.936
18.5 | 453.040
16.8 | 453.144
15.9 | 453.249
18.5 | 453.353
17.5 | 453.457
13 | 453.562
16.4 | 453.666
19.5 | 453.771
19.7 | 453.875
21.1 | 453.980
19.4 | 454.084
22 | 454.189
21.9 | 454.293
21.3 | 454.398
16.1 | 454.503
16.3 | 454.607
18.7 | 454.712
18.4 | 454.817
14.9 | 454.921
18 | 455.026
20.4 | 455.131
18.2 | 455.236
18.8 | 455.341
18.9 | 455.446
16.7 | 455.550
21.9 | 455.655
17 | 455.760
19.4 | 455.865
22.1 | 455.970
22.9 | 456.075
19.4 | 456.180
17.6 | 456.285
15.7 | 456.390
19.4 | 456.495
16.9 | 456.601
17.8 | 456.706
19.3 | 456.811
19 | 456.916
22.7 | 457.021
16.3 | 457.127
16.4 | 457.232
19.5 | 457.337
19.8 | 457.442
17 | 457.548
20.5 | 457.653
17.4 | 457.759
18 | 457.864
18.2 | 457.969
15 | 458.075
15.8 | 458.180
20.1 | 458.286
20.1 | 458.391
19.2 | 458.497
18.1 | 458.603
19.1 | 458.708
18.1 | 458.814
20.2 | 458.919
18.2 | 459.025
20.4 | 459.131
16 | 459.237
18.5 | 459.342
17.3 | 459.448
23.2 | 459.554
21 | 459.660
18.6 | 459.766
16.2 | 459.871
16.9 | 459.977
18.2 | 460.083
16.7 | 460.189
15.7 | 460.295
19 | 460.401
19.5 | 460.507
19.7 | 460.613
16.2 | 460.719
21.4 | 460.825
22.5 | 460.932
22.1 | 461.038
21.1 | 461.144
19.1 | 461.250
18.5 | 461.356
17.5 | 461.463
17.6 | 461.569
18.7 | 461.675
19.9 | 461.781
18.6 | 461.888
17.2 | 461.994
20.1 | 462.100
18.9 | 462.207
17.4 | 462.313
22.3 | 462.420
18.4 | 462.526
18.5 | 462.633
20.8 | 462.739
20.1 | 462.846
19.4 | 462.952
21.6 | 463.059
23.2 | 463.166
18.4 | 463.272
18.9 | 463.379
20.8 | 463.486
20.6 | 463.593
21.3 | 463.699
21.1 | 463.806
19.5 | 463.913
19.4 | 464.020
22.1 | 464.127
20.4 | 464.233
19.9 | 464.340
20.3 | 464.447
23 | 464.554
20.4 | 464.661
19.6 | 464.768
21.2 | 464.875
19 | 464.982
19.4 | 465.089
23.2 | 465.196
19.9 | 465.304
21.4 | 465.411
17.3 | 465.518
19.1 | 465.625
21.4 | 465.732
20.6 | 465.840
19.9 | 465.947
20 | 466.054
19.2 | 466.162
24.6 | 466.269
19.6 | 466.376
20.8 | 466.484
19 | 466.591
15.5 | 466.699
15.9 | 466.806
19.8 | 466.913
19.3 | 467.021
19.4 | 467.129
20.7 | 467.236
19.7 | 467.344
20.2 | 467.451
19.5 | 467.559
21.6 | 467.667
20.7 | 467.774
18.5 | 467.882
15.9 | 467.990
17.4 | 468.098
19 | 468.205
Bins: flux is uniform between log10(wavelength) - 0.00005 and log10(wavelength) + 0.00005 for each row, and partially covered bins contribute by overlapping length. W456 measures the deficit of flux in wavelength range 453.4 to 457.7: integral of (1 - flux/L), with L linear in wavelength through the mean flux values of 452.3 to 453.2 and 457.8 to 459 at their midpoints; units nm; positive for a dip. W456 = -0.18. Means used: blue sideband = 17.6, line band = 18.7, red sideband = 18.4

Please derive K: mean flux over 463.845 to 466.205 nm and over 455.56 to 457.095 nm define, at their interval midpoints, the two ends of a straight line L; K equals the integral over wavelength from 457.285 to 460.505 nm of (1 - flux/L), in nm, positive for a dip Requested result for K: 0.186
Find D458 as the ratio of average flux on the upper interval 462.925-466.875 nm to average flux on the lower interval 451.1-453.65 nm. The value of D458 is 1.1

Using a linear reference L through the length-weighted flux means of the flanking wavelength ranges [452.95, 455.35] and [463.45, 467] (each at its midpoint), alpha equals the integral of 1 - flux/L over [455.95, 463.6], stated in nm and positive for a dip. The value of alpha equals 0.10 nm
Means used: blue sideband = 18.3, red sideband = 20.1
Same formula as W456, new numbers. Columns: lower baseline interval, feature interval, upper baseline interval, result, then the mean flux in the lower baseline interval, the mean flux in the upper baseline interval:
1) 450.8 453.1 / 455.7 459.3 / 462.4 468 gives 0.11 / 18.6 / 20.1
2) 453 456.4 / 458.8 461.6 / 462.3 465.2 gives 0.11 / 18.6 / 20.4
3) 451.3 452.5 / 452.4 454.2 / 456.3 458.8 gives 0.10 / 18.9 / 18.3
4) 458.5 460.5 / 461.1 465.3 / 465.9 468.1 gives -0.22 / 18.5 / 19.4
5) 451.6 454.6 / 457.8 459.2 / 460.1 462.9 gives 0.03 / 18.4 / 19.1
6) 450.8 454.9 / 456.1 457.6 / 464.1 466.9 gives 0.04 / 18.5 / 20.1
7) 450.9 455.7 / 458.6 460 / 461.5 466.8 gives 0.04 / 18.5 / 19.9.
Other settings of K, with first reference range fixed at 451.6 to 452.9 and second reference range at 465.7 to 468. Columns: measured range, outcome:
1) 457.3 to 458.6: 0.043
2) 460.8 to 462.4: -0.011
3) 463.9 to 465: -0.058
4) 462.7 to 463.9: -0.070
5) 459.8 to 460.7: 0.069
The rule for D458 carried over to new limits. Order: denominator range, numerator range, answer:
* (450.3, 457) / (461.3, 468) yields 1.07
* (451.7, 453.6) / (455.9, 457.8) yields 1.06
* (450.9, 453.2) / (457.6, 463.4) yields 1.03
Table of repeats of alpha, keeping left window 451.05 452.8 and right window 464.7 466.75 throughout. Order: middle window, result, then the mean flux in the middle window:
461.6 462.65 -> 0.04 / 19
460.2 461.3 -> 0.00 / 19.5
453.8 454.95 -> -0.01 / 19.2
